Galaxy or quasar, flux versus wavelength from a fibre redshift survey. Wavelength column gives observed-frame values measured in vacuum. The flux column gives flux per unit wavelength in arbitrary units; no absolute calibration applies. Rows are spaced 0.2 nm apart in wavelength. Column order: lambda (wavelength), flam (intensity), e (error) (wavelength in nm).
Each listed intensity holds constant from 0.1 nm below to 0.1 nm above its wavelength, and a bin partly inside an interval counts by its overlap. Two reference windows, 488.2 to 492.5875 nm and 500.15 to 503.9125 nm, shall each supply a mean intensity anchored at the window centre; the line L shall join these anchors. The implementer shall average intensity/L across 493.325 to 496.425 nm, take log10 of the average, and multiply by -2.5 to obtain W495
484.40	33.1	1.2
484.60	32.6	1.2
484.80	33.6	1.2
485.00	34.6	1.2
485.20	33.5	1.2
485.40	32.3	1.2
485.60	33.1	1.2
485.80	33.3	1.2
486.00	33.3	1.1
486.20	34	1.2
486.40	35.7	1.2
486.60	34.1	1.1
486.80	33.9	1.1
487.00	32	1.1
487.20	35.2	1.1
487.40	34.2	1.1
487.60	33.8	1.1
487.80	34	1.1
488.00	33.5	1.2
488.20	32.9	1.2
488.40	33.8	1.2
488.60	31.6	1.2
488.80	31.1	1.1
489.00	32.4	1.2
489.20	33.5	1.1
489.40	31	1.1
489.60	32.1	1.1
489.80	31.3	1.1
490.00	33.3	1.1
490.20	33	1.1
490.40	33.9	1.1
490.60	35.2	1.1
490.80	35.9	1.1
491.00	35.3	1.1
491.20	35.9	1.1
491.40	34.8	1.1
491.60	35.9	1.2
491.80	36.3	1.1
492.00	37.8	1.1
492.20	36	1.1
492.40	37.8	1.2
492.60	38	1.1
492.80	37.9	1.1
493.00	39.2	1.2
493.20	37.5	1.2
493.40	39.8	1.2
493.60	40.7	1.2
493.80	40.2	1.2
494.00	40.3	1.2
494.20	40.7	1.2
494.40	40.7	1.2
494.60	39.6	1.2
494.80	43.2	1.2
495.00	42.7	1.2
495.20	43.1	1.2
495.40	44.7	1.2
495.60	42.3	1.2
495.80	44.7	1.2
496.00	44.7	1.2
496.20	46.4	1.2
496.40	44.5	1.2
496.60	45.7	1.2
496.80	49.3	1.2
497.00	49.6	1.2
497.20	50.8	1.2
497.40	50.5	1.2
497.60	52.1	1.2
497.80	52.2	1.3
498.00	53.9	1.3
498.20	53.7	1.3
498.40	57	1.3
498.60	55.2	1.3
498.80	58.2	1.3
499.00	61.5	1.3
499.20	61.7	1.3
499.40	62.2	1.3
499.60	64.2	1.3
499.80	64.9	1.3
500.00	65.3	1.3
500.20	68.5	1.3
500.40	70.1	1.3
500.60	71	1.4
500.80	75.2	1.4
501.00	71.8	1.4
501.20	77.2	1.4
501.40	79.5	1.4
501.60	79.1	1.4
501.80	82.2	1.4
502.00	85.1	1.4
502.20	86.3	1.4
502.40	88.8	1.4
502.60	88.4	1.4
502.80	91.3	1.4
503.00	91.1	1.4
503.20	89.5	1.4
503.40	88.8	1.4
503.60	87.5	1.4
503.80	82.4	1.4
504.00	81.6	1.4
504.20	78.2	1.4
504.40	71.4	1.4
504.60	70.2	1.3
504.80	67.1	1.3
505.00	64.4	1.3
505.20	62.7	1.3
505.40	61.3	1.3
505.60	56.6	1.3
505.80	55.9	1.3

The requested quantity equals 0.233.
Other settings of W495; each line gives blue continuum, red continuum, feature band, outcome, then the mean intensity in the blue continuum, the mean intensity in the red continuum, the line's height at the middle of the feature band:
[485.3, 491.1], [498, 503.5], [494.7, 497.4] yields 0.266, 33.4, 73.3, 58.3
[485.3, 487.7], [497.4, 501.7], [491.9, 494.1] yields 0.255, 33.7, 64.2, 48.9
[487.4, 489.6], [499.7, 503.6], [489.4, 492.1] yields 0.181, 32.8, 79.9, 40.9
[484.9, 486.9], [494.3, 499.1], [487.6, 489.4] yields 0.140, 33.8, 48.6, 37.3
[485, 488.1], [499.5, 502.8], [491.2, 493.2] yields 0.332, 33.8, 76.6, 50.3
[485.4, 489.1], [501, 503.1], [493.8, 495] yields 0.376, 33.4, 84.3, 58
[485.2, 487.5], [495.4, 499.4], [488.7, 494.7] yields 0.168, 33.7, 51.4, 42.3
